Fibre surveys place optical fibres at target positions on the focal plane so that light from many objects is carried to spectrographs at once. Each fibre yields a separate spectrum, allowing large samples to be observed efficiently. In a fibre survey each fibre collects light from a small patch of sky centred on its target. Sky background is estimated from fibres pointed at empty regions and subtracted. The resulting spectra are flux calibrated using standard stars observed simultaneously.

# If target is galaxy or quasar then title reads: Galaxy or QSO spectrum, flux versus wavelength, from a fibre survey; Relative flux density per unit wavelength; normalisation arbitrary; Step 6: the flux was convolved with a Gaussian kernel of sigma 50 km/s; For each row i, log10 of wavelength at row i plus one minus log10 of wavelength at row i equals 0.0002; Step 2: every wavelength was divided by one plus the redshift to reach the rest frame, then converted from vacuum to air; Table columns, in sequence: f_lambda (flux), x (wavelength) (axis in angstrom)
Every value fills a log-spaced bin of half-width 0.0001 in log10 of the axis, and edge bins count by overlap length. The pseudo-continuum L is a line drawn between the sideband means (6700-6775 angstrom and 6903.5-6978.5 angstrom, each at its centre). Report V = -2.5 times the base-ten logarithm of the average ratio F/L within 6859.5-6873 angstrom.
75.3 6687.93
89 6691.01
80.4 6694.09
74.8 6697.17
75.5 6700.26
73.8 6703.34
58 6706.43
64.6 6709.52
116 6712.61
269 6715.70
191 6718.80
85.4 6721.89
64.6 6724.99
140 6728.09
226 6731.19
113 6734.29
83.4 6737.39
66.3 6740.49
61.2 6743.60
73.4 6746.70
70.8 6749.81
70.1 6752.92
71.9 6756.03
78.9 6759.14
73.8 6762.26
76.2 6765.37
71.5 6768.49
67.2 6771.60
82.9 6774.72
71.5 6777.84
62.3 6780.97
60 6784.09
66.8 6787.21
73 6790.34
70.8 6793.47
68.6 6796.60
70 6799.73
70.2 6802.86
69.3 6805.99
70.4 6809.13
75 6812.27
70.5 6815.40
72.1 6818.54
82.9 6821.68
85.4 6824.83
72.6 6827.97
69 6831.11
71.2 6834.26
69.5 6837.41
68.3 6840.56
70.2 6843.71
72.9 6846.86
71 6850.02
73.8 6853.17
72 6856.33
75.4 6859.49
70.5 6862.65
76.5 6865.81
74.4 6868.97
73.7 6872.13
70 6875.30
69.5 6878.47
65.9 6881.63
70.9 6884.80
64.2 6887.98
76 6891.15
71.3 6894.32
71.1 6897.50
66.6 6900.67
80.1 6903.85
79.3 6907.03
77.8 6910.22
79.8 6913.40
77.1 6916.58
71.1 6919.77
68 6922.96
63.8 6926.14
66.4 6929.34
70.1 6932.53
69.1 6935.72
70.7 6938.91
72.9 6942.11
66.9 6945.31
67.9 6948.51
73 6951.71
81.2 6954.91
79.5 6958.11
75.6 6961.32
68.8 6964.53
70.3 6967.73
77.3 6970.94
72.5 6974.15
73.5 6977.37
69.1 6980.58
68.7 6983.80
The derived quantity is 0.11 mag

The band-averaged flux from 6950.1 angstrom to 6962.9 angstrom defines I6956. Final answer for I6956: 77.3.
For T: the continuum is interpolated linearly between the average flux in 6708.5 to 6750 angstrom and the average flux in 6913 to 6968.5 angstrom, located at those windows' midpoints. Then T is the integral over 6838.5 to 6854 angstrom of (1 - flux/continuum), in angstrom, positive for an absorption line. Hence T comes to 3.6 angstrom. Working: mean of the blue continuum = 118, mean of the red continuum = 71.6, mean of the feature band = 71.1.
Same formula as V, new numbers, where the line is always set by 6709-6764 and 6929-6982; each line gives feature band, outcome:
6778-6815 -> 0.38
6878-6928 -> 0.12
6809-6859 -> 0.25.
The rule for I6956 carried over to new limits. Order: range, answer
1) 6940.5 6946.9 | 69.8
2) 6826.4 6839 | 70.6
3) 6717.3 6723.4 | 138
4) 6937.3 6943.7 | 71.8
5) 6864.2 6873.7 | 74.9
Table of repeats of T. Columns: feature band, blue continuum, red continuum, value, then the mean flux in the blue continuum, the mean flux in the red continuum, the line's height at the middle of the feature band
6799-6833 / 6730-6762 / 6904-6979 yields 4.0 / 89.2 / 72.9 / 83.4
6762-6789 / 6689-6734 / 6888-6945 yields 8.3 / 114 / 72.1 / 101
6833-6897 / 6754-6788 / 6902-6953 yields 0.4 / 71.3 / 72.1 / 71.8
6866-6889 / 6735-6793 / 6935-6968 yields 0.6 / 71.8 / 72.5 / 72.2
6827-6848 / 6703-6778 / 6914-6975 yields 3.7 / 97.6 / 71.8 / 85.3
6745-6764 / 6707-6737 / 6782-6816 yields 6.1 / 136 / 69.4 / 108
